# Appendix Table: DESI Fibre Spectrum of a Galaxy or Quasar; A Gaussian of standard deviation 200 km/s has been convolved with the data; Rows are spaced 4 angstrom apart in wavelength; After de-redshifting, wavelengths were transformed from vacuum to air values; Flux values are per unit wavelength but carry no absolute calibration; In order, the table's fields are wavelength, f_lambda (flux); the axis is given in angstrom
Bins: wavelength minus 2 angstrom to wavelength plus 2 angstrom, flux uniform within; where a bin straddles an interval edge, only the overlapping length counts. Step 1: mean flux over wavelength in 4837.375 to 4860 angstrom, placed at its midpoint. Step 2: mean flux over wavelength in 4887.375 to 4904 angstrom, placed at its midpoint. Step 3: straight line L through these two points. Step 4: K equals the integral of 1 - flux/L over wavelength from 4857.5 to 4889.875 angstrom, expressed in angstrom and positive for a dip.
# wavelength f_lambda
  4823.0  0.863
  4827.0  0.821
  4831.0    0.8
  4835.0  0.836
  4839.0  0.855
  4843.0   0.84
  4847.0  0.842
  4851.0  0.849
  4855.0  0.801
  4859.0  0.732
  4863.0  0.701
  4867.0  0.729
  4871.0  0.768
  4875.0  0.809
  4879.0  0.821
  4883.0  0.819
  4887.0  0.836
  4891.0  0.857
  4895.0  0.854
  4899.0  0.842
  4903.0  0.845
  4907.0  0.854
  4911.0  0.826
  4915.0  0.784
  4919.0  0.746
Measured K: 2.2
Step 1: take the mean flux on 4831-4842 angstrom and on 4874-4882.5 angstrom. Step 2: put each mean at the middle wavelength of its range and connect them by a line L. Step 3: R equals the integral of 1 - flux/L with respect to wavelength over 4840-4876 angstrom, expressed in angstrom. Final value 1.7 angstrom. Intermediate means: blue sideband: 0.837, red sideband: 0.816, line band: 0.787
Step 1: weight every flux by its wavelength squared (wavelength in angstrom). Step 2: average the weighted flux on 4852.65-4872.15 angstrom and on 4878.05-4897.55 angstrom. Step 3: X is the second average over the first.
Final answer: 1.13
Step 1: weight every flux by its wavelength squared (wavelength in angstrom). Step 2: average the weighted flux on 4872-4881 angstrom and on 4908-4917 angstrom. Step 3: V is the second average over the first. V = 1.0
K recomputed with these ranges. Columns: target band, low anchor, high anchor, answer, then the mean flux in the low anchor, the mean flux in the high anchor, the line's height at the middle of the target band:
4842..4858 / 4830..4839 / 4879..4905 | 0.1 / 0.828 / 0.841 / 0.832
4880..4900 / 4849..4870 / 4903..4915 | -0.9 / 0.763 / 0.832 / 0.805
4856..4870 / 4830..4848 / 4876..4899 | 1.8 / 0.836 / 0.837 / 0.836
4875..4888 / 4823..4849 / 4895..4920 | 0.1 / 0.835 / 0.822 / 0.827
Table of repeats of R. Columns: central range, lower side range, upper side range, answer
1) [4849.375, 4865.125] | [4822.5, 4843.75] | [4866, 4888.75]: 0.9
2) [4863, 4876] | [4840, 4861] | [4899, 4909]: 1.1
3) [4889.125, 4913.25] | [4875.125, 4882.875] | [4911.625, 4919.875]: -1.6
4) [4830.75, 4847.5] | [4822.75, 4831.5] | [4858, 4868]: -1.0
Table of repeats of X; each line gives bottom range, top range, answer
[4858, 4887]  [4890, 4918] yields 1.09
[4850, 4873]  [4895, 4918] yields 1.11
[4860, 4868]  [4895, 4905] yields 1.20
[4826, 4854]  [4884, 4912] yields 1.04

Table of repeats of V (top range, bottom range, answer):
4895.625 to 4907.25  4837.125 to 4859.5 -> 1.05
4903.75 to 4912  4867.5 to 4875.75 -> 1.10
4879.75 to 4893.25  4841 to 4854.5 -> 1.01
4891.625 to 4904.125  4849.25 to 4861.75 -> 1.10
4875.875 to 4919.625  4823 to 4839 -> 1.03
